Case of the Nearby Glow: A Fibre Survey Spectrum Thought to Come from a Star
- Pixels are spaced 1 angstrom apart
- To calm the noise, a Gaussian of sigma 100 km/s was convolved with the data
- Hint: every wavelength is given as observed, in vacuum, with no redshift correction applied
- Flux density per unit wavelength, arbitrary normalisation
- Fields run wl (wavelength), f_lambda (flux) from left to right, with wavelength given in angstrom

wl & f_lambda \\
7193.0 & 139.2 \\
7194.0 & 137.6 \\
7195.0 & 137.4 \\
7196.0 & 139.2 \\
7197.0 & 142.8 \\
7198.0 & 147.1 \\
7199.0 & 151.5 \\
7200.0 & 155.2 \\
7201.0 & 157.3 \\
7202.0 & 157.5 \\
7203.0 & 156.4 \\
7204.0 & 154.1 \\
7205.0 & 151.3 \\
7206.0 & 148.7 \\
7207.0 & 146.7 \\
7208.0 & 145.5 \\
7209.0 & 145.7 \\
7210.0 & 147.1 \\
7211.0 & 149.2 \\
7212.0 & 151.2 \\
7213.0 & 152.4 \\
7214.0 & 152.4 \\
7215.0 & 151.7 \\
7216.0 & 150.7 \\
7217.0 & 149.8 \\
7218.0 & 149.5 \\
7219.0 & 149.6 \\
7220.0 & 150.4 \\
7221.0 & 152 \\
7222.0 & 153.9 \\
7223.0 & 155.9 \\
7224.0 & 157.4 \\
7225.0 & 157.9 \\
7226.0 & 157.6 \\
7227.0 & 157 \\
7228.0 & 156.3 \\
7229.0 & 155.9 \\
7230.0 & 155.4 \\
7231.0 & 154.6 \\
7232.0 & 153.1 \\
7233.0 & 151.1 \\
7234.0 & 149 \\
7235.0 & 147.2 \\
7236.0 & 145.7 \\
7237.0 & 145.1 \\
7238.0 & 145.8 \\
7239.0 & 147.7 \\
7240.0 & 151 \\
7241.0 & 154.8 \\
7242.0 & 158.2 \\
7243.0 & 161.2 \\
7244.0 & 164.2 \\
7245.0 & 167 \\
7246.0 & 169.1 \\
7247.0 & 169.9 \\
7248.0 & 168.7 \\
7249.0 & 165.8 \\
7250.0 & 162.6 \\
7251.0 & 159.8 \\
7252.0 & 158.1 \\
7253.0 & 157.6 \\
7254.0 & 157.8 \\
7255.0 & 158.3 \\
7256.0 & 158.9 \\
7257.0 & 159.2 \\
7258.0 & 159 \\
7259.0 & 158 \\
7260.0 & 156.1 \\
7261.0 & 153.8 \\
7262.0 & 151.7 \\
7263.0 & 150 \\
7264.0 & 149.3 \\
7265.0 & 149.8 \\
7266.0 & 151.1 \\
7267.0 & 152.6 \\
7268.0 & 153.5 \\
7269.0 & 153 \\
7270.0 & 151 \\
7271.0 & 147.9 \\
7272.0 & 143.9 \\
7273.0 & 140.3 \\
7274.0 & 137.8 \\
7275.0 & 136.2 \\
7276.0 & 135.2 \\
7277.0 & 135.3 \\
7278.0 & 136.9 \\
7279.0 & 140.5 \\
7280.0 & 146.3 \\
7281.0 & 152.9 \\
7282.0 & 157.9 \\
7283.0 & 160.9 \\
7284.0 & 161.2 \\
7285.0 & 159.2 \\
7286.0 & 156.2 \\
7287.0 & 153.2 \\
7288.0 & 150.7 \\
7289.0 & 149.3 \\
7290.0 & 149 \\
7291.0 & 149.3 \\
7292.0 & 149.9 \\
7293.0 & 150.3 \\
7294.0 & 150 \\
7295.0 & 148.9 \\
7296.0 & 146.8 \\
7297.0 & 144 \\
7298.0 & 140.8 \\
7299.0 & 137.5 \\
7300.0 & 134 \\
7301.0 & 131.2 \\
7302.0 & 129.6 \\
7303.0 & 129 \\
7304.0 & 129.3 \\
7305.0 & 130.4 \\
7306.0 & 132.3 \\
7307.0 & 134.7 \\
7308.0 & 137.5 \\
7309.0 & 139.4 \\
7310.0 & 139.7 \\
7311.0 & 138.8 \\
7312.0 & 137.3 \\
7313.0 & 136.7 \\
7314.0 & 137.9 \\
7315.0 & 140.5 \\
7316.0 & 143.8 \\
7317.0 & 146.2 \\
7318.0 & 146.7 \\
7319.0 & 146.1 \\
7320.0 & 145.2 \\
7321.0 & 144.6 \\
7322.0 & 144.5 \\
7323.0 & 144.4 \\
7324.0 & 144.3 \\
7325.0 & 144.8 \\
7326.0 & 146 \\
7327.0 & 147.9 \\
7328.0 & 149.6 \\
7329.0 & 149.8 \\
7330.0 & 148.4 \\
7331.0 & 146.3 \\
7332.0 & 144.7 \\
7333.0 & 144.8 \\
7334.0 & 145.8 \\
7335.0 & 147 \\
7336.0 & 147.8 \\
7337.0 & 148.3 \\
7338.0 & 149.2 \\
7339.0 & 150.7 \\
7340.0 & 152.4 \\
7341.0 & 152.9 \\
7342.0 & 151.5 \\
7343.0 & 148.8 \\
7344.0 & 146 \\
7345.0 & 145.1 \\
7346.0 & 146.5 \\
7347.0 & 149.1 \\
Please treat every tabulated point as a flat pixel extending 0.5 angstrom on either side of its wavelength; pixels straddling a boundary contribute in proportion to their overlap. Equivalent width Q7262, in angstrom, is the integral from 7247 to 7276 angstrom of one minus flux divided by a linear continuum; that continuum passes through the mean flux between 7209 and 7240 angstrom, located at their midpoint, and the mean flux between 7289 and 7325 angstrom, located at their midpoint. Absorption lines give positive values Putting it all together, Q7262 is -1.3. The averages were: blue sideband 152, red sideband 141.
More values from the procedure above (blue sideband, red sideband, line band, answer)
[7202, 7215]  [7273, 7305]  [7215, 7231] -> -0.49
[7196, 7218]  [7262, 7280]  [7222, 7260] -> -2.42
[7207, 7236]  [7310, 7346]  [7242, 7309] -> -0.39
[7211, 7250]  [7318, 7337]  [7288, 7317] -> 1.62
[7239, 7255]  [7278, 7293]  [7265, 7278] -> 0.89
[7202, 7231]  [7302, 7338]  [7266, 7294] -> -0.48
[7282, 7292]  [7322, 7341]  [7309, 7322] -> 0.69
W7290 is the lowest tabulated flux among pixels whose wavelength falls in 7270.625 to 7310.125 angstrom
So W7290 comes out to 129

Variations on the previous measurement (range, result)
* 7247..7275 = 136.2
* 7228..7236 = 145.7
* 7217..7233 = 149.5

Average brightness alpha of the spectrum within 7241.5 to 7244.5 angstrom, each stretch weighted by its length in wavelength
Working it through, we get 161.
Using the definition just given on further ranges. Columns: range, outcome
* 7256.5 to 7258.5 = 159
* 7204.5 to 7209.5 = 148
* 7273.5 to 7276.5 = 136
